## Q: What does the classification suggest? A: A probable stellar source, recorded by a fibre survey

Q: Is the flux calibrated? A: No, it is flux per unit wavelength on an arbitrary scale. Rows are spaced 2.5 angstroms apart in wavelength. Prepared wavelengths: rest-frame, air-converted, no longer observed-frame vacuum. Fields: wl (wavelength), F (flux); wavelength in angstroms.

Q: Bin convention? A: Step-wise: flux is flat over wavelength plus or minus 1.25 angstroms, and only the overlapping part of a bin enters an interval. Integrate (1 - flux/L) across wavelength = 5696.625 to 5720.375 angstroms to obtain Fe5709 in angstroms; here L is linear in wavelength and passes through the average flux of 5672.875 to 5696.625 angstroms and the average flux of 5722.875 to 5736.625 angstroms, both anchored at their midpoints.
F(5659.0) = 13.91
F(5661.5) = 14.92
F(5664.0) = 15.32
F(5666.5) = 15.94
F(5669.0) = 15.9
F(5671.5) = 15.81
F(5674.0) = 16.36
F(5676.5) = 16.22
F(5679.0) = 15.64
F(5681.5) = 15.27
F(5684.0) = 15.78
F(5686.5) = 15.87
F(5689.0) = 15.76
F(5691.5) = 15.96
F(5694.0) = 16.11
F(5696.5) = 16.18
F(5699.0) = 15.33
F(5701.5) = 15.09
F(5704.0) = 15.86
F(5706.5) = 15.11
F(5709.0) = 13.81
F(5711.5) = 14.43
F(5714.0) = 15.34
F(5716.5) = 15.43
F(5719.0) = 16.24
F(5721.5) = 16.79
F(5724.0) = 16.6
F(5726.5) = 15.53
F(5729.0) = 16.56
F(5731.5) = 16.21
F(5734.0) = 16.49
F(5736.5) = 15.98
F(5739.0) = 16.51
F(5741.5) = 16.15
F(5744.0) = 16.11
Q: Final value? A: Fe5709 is 1.2 angstroms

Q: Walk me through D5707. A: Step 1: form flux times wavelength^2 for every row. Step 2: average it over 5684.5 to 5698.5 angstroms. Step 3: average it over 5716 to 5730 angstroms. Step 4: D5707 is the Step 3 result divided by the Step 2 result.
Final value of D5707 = 1.0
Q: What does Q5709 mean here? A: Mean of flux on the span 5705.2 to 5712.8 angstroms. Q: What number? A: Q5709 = 14.5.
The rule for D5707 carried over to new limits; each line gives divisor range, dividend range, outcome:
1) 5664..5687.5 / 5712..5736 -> 1.03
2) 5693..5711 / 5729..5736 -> 1.08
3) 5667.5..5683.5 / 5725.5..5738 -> 1.04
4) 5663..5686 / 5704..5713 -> 0.94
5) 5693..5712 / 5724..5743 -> 1.08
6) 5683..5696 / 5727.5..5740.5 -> 1.04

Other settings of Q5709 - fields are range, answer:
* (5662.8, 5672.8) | 15.7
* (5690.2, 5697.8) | 16.1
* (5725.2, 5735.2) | 16.2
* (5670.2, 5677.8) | 16.1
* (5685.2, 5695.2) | 15.9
